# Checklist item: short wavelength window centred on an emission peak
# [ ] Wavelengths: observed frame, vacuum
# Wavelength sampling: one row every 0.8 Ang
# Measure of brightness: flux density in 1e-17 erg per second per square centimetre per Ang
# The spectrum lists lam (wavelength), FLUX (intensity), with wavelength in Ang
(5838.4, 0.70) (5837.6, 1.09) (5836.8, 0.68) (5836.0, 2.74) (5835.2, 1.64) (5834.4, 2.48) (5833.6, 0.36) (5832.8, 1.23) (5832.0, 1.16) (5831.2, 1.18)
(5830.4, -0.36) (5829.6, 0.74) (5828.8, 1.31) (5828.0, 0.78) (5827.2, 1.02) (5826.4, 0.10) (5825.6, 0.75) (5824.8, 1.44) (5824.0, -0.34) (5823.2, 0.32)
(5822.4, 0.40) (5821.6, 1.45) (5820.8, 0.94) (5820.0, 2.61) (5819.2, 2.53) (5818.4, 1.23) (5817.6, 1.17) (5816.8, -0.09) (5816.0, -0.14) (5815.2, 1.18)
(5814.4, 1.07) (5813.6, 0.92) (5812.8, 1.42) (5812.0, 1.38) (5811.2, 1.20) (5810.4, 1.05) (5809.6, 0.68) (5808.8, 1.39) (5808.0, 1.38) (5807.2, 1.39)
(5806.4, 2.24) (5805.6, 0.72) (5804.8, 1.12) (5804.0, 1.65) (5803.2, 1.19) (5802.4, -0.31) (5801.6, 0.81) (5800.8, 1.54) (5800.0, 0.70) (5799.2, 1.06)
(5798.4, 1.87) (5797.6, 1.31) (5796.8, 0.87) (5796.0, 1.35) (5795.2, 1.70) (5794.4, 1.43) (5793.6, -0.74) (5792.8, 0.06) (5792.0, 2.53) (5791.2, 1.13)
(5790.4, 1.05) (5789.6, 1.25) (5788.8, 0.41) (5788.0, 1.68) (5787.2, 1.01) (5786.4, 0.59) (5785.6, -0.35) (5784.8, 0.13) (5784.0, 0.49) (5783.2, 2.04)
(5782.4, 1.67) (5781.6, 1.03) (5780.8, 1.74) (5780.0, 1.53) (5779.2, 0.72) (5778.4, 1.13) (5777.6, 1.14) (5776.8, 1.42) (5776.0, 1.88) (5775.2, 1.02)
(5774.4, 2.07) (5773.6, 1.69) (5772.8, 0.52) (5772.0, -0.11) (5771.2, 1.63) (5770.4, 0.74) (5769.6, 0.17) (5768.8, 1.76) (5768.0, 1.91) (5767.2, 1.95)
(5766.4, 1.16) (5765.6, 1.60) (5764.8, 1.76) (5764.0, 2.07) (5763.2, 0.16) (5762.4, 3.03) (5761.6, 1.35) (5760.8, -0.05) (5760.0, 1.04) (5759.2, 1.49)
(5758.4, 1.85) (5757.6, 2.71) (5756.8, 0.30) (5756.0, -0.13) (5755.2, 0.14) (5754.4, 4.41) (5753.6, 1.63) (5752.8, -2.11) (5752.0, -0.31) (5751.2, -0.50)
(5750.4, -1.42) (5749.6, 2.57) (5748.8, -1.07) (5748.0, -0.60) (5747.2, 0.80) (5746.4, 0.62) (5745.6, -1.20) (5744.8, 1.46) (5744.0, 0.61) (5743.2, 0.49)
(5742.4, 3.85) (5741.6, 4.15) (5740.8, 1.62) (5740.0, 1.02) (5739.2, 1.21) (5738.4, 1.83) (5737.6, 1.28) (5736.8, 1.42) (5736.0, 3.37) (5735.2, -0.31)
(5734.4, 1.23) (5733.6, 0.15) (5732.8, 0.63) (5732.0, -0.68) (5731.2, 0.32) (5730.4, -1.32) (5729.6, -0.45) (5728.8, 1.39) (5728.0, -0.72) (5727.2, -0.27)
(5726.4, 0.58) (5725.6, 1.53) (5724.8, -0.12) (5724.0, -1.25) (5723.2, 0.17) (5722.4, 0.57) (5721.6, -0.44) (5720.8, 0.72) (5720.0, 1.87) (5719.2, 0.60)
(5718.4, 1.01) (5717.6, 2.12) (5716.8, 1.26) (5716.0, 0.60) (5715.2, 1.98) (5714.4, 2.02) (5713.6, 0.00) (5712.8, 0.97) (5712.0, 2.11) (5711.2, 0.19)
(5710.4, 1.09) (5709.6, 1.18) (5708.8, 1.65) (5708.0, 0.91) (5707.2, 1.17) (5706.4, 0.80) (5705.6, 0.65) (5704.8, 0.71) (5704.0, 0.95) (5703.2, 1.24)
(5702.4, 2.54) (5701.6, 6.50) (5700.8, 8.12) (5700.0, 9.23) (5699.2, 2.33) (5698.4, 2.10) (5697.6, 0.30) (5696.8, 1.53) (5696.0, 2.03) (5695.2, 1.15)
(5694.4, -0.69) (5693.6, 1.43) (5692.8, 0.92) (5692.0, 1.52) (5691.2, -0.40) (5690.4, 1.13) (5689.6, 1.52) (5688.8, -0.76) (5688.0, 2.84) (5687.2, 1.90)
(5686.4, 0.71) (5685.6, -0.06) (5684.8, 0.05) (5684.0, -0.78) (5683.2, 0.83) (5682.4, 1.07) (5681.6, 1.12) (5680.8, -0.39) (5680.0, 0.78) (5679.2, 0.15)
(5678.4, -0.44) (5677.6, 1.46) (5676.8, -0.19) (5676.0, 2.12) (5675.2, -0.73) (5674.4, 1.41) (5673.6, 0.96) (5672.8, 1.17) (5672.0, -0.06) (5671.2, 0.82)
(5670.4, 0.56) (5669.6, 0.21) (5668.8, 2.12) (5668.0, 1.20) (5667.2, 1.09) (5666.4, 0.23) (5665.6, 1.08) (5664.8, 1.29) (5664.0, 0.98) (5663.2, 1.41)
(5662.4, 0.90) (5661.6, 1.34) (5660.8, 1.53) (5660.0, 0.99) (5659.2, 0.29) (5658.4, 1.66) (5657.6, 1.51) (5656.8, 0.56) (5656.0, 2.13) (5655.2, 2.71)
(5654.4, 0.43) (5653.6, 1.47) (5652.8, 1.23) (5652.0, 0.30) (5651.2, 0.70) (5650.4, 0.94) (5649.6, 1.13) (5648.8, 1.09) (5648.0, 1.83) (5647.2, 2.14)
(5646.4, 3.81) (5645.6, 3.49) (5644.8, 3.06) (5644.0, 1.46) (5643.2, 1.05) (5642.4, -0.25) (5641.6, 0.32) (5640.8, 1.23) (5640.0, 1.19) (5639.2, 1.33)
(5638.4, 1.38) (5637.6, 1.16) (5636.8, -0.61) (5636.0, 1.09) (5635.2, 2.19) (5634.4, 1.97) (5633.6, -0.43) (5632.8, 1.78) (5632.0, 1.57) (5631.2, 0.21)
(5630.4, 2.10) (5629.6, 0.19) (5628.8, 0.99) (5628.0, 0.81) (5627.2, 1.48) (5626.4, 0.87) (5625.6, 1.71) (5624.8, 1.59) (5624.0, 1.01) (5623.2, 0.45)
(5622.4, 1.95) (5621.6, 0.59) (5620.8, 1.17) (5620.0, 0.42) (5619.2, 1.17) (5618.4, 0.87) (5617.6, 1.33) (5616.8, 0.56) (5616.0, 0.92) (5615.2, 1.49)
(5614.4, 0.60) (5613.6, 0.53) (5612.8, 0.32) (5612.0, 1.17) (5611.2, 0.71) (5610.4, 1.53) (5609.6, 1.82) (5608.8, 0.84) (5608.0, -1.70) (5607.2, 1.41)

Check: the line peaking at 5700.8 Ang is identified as [O III]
